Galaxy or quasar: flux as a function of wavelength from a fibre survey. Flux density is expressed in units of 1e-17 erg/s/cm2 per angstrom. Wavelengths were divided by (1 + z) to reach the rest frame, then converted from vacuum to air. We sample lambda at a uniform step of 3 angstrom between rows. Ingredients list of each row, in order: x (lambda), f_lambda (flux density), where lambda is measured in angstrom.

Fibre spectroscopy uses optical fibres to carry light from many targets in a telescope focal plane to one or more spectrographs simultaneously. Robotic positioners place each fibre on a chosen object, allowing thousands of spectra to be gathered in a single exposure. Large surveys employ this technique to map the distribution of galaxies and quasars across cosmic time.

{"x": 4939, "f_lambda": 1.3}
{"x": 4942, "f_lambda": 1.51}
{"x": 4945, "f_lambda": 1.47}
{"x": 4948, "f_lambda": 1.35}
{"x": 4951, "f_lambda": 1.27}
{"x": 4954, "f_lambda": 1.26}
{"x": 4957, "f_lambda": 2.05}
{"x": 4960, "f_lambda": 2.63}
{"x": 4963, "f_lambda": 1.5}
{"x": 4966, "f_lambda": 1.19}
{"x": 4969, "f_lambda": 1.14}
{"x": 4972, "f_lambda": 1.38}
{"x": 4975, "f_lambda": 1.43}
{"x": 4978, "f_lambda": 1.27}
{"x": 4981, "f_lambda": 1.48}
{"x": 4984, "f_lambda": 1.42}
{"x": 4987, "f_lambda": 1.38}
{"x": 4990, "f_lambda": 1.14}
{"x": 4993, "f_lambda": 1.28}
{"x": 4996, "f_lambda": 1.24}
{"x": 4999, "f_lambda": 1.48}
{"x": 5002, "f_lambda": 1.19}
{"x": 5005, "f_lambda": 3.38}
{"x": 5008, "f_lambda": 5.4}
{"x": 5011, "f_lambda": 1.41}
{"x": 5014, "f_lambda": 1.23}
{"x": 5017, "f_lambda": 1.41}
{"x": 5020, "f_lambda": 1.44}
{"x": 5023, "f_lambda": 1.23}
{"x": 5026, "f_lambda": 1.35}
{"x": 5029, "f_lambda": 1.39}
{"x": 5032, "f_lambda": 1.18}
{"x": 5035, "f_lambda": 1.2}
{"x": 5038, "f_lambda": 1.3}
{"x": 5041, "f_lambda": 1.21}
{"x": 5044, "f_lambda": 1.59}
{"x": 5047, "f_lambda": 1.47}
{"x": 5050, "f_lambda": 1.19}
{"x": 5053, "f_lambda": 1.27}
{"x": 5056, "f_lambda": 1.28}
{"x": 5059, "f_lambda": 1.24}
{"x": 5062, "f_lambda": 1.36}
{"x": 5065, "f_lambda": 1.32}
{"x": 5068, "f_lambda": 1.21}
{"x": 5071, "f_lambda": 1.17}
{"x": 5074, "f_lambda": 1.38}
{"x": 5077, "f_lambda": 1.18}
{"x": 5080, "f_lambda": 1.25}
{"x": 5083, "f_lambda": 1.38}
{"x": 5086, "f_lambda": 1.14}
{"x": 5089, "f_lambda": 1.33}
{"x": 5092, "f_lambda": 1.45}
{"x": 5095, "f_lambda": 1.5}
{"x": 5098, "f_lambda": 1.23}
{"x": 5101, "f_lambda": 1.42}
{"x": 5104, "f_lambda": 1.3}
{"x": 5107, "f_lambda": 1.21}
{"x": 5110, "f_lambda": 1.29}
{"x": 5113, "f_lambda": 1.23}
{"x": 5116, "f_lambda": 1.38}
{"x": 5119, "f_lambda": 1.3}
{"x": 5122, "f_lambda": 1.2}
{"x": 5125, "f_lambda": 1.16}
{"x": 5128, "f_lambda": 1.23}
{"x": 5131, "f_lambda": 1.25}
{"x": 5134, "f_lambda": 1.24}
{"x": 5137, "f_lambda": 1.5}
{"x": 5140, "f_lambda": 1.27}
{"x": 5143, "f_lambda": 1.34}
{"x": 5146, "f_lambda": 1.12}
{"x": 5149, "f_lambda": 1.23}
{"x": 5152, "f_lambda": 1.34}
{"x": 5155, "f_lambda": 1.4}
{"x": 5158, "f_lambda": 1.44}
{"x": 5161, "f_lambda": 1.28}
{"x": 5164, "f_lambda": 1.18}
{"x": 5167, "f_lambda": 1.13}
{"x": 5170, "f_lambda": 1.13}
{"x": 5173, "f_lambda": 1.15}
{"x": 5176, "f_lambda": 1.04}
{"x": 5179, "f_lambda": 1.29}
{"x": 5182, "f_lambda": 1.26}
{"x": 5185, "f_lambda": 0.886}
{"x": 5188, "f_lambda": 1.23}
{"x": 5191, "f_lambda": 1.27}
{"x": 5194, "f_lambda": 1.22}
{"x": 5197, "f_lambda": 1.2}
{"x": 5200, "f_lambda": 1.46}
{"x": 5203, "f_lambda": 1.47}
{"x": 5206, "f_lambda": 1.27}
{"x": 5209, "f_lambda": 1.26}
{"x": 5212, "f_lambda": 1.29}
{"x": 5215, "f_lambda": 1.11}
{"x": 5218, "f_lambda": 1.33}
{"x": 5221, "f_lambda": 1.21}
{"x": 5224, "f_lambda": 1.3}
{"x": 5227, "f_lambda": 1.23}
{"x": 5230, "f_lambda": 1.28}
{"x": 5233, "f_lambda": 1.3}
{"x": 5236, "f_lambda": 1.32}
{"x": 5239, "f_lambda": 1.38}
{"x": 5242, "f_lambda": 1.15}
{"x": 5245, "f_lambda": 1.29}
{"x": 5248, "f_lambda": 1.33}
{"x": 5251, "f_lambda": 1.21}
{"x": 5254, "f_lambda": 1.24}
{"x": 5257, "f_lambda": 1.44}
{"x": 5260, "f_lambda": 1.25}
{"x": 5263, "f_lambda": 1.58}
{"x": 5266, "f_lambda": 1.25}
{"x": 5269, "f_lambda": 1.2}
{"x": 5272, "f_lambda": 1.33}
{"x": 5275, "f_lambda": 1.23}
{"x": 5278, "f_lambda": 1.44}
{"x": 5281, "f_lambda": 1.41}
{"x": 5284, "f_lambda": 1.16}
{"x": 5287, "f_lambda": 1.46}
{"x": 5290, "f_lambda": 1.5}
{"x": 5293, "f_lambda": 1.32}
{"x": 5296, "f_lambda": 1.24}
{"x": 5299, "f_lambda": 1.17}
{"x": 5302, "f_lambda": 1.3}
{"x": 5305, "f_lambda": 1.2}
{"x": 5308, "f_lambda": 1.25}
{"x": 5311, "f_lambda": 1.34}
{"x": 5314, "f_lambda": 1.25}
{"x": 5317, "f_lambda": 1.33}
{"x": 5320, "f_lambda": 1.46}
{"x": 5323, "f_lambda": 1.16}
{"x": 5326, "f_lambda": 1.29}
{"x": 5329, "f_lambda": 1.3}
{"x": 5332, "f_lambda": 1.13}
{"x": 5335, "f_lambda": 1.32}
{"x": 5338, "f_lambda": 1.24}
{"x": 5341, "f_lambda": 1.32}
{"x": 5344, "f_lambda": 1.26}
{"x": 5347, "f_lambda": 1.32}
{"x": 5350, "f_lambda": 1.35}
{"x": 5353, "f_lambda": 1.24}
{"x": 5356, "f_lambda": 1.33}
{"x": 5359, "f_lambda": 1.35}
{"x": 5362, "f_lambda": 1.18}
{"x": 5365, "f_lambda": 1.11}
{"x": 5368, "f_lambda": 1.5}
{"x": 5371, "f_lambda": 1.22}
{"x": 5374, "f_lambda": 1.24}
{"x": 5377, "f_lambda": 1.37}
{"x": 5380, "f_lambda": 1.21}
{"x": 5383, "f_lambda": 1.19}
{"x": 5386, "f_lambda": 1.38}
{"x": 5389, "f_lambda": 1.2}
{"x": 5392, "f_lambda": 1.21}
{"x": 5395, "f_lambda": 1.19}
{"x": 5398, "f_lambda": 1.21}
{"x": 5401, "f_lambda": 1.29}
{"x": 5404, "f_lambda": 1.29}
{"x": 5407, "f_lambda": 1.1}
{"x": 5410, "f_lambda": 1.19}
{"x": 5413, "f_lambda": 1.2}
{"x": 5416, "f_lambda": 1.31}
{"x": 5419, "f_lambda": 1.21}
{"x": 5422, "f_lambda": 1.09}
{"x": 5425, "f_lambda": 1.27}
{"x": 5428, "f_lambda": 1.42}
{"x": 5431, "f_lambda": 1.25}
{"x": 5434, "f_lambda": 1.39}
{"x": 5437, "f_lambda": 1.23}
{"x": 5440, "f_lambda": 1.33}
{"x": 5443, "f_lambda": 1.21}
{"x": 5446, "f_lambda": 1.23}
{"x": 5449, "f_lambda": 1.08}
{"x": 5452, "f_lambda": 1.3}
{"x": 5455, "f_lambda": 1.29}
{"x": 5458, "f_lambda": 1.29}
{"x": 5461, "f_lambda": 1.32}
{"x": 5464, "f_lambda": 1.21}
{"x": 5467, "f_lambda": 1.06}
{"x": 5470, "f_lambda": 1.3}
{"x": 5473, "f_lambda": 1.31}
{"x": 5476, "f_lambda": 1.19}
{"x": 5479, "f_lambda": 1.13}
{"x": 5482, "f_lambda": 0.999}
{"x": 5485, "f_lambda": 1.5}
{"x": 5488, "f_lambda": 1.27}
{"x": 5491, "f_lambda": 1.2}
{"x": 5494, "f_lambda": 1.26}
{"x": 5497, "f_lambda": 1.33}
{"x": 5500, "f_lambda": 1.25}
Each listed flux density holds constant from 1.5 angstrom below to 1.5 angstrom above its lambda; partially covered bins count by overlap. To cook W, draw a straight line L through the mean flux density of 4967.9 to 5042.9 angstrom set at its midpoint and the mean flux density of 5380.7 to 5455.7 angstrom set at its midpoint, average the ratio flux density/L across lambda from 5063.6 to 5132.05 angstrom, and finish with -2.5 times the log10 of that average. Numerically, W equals 0.16 mag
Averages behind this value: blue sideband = 1.56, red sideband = 1.24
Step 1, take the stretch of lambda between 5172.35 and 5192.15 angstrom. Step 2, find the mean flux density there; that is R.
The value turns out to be 1.16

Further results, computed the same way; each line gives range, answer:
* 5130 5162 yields 1.31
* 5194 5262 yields 1.29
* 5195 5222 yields 1.29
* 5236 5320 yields 1.31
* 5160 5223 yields 1.22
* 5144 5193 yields 1.21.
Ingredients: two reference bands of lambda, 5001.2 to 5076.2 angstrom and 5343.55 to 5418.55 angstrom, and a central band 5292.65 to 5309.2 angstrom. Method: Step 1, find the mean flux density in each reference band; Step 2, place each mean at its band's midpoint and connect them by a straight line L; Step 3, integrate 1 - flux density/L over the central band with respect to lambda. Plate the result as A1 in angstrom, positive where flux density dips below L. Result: 1.1 angstrom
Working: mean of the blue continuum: 1.55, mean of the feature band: 1.24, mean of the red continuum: 1.26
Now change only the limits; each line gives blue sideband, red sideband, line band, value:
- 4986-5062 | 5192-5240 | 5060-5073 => 2.0 angstrom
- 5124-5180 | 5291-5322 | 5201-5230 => -0.3 angstrom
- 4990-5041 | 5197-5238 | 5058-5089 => 5.8 angstrom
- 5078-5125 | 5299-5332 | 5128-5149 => 0.3 angstrom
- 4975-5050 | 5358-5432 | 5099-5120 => 2.7 angstrom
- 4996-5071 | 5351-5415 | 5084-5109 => 3.0 angstrom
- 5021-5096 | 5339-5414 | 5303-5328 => -0.4 angstrom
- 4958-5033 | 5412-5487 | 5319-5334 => 1.0 angstrom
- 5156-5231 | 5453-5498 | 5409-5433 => -0.1 angstrom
